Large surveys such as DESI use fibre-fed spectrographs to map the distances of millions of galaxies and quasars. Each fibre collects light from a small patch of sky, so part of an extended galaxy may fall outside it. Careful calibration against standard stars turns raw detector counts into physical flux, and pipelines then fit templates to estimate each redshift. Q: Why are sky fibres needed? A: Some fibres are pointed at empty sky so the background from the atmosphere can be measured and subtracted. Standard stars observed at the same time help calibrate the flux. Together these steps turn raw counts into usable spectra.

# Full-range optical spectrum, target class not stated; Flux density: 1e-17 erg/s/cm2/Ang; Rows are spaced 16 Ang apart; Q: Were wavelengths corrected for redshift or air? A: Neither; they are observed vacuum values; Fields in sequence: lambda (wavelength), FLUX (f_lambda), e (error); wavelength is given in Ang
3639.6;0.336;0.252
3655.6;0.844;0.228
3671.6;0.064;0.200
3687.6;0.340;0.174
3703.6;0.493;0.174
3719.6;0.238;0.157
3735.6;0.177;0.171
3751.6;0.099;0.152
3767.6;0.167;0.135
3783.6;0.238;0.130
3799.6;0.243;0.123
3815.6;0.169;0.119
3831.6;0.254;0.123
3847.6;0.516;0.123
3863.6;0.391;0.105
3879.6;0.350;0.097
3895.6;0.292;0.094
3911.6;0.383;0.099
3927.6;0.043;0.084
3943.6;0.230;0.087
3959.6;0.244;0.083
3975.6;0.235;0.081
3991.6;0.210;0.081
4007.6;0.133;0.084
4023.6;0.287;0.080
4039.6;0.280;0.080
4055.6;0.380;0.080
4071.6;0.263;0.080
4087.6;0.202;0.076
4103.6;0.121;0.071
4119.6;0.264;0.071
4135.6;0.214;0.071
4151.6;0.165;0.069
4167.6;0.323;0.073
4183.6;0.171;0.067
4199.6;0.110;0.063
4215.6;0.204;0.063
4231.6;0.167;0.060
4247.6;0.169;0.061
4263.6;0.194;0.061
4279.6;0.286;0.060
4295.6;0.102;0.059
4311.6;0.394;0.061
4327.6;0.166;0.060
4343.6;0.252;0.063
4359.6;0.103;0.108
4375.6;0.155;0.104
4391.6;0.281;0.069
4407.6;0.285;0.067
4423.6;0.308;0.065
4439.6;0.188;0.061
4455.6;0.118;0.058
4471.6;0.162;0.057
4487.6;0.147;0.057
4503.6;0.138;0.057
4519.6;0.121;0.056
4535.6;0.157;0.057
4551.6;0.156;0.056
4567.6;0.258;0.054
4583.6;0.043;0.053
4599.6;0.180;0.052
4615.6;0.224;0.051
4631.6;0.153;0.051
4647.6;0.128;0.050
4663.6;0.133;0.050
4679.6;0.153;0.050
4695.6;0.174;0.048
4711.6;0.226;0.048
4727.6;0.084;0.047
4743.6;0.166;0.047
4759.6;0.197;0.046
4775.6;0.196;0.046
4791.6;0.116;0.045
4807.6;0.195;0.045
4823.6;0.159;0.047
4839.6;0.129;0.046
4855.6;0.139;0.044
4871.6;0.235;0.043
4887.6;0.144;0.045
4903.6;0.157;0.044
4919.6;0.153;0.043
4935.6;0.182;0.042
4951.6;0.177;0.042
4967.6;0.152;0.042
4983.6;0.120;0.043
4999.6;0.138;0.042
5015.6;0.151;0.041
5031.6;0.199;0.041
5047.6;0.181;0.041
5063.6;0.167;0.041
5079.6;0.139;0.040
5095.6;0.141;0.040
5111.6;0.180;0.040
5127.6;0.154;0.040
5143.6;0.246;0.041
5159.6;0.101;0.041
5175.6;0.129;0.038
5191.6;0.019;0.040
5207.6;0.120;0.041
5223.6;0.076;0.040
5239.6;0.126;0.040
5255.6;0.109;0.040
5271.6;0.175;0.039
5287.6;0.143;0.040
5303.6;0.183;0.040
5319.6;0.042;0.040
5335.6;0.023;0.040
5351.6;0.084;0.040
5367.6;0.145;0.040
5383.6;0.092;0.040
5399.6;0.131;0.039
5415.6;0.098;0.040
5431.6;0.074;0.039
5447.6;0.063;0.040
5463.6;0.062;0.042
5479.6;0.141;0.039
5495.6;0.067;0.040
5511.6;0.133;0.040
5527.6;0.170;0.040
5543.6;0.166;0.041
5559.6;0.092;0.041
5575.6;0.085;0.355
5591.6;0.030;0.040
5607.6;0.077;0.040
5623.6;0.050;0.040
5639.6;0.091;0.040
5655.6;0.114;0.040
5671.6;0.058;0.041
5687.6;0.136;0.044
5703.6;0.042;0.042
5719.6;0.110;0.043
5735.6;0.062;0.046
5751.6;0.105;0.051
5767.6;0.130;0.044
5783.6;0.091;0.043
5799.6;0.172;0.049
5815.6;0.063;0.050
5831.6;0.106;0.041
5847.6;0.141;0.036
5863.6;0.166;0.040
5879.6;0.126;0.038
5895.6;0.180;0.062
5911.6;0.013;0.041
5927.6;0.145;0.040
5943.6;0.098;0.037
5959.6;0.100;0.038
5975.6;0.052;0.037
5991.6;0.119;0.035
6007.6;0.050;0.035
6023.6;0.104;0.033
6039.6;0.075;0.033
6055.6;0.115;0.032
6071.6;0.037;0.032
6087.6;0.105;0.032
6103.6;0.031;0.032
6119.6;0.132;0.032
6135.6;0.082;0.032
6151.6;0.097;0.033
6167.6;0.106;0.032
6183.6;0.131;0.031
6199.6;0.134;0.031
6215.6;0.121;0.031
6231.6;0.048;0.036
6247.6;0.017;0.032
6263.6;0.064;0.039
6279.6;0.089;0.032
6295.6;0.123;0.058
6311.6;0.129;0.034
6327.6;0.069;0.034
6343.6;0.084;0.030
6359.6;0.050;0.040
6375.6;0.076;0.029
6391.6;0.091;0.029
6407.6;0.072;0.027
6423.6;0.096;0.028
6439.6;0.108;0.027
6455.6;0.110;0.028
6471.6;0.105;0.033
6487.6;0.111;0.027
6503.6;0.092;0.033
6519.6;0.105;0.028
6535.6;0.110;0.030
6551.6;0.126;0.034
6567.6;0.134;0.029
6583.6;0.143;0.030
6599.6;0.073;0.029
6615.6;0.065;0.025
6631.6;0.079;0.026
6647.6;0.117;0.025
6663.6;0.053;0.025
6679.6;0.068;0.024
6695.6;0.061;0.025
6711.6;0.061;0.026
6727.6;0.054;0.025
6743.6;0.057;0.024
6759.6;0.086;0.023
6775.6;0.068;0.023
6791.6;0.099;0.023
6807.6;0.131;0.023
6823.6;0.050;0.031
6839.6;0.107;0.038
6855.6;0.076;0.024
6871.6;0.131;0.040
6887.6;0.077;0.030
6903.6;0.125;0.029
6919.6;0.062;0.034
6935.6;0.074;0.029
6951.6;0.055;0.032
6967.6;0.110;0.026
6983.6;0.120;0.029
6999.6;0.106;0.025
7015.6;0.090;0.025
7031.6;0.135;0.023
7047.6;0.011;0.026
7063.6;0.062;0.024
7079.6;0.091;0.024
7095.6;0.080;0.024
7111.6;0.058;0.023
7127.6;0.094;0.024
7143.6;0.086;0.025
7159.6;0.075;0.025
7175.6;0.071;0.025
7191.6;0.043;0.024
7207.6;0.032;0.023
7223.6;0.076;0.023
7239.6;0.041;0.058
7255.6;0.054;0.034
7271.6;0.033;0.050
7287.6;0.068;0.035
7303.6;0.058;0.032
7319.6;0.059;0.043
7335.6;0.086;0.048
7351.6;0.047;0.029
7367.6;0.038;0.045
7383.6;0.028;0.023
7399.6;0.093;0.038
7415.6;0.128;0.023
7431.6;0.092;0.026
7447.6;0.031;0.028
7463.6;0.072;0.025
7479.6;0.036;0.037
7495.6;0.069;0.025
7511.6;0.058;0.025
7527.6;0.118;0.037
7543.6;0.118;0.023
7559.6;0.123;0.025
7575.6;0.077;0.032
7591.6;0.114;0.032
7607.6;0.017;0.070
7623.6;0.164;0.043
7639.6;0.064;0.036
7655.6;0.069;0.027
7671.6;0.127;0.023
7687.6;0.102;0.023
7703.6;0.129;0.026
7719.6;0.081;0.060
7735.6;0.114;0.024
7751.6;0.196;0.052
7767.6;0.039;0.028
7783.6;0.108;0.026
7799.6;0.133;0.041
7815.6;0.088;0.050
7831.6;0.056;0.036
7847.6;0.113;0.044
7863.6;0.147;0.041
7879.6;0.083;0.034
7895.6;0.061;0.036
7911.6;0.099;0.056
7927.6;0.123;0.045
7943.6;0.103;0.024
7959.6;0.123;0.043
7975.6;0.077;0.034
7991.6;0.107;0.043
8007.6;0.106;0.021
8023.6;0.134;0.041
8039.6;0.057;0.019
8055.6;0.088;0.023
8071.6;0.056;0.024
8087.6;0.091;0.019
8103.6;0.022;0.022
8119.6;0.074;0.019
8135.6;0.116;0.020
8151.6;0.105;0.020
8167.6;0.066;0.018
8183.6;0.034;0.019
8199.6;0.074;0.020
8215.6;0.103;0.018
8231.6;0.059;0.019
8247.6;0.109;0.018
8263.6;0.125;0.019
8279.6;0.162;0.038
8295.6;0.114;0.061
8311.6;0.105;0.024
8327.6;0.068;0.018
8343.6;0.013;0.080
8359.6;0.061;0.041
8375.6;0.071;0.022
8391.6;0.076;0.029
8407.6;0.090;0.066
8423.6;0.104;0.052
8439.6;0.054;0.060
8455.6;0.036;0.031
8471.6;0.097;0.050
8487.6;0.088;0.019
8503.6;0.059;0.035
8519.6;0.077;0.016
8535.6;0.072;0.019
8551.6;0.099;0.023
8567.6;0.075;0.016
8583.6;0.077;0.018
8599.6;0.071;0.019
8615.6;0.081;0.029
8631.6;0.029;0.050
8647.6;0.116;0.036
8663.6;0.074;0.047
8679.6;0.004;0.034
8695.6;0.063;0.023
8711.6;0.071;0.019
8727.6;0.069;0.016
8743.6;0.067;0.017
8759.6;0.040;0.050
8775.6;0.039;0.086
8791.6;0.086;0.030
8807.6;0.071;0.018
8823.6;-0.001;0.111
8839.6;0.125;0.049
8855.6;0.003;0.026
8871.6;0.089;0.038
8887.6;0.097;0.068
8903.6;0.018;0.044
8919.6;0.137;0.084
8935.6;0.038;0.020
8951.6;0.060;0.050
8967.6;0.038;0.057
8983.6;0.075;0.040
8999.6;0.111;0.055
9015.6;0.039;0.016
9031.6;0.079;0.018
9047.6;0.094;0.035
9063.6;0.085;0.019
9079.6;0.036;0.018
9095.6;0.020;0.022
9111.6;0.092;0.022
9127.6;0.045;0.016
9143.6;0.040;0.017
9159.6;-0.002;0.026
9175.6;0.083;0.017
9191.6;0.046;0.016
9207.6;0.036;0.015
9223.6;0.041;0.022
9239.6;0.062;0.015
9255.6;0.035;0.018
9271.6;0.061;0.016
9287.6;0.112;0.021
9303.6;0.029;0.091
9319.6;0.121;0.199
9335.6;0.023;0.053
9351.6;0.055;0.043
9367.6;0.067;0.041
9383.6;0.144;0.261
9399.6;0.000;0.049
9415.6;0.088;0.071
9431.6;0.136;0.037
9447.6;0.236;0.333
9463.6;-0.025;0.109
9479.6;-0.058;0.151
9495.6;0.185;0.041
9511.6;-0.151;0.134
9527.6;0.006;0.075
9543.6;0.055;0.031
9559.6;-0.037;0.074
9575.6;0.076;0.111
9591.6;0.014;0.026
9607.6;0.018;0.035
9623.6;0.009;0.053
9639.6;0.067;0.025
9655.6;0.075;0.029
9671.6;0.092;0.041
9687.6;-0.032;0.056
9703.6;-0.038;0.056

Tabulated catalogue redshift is 0.990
